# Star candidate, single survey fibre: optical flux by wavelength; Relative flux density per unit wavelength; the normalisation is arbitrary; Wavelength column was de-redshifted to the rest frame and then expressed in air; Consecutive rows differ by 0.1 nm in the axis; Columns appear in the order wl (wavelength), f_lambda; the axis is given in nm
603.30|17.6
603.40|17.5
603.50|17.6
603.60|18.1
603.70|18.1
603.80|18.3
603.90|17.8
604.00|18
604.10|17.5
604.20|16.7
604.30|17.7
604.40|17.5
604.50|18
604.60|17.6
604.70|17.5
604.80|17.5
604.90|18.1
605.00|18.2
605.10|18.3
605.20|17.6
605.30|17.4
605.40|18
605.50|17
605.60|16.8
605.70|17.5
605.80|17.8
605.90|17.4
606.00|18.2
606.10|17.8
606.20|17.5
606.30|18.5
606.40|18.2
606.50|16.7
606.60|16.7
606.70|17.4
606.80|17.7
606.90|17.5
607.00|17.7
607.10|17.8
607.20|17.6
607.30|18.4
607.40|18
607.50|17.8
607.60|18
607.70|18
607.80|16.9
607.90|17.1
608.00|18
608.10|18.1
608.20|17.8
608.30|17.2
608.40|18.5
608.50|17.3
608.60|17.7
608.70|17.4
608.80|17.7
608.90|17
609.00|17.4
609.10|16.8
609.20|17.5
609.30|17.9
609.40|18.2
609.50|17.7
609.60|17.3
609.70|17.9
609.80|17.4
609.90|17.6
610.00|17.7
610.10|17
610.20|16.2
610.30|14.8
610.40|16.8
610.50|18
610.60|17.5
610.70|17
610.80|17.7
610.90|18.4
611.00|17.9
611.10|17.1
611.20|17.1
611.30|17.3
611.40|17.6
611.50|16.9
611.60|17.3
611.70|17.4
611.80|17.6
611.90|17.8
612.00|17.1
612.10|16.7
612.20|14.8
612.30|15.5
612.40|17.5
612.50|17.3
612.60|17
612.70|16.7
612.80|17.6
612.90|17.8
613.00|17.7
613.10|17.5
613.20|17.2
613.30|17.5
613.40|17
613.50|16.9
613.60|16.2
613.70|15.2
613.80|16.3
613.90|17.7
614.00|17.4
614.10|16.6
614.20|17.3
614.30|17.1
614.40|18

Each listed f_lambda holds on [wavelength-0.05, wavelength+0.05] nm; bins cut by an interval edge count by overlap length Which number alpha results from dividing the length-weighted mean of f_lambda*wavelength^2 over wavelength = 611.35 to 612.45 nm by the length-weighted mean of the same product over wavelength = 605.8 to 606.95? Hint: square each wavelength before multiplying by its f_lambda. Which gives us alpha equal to 0.98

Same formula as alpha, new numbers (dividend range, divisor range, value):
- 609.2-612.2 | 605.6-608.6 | 0.99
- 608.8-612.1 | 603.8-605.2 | 1.00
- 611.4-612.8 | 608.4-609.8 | 0.97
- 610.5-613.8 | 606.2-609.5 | 0.98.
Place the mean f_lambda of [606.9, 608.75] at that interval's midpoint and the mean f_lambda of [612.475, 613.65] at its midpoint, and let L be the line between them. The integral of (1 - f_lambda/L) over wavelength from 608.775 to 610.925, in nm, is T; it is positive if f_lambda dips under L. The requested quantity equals 0.02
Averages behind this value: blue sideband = 17.7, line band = 17.3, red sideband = 17.2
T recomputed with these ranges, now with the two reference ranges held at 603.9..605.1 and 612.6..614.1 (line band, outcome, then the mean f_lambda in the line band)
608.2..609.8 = -0.02 nm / 17.6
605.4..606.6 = 0.00 nm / 17.6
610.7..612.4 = 0.00 nm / 17.1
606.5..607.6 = -0.01 nm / 17.6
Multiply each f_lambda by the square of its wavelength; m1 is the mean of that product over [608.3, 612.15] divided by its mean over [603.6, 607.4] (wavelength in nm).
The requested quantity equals 1.0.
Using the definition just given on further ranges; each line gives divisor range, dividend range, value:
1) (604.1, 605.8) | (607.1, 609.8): 1.02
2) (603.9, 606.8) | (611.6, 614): 0.99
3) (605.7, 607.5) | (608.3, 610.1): 1.00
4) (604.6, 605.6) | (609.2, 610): 1.02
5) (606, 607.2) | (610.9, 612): 1.01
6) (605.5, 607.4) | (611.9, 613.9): 0.98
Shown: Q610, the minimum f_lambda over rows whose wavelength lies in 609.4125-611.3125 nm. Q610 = 14.8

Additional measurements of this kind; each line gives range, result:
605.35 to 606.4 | 16.8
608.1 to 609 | 17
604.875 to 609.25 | 16.7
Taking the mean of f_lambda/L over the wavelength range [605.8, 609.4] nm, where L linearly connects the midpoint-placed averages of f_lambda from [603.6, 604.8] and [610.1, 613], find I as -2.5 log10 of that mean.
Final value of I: -0.01 mag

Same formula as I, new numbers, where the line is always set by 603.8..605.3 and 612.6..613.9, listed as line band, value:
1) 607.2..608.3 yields -0.02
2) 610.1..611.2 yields 0.01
